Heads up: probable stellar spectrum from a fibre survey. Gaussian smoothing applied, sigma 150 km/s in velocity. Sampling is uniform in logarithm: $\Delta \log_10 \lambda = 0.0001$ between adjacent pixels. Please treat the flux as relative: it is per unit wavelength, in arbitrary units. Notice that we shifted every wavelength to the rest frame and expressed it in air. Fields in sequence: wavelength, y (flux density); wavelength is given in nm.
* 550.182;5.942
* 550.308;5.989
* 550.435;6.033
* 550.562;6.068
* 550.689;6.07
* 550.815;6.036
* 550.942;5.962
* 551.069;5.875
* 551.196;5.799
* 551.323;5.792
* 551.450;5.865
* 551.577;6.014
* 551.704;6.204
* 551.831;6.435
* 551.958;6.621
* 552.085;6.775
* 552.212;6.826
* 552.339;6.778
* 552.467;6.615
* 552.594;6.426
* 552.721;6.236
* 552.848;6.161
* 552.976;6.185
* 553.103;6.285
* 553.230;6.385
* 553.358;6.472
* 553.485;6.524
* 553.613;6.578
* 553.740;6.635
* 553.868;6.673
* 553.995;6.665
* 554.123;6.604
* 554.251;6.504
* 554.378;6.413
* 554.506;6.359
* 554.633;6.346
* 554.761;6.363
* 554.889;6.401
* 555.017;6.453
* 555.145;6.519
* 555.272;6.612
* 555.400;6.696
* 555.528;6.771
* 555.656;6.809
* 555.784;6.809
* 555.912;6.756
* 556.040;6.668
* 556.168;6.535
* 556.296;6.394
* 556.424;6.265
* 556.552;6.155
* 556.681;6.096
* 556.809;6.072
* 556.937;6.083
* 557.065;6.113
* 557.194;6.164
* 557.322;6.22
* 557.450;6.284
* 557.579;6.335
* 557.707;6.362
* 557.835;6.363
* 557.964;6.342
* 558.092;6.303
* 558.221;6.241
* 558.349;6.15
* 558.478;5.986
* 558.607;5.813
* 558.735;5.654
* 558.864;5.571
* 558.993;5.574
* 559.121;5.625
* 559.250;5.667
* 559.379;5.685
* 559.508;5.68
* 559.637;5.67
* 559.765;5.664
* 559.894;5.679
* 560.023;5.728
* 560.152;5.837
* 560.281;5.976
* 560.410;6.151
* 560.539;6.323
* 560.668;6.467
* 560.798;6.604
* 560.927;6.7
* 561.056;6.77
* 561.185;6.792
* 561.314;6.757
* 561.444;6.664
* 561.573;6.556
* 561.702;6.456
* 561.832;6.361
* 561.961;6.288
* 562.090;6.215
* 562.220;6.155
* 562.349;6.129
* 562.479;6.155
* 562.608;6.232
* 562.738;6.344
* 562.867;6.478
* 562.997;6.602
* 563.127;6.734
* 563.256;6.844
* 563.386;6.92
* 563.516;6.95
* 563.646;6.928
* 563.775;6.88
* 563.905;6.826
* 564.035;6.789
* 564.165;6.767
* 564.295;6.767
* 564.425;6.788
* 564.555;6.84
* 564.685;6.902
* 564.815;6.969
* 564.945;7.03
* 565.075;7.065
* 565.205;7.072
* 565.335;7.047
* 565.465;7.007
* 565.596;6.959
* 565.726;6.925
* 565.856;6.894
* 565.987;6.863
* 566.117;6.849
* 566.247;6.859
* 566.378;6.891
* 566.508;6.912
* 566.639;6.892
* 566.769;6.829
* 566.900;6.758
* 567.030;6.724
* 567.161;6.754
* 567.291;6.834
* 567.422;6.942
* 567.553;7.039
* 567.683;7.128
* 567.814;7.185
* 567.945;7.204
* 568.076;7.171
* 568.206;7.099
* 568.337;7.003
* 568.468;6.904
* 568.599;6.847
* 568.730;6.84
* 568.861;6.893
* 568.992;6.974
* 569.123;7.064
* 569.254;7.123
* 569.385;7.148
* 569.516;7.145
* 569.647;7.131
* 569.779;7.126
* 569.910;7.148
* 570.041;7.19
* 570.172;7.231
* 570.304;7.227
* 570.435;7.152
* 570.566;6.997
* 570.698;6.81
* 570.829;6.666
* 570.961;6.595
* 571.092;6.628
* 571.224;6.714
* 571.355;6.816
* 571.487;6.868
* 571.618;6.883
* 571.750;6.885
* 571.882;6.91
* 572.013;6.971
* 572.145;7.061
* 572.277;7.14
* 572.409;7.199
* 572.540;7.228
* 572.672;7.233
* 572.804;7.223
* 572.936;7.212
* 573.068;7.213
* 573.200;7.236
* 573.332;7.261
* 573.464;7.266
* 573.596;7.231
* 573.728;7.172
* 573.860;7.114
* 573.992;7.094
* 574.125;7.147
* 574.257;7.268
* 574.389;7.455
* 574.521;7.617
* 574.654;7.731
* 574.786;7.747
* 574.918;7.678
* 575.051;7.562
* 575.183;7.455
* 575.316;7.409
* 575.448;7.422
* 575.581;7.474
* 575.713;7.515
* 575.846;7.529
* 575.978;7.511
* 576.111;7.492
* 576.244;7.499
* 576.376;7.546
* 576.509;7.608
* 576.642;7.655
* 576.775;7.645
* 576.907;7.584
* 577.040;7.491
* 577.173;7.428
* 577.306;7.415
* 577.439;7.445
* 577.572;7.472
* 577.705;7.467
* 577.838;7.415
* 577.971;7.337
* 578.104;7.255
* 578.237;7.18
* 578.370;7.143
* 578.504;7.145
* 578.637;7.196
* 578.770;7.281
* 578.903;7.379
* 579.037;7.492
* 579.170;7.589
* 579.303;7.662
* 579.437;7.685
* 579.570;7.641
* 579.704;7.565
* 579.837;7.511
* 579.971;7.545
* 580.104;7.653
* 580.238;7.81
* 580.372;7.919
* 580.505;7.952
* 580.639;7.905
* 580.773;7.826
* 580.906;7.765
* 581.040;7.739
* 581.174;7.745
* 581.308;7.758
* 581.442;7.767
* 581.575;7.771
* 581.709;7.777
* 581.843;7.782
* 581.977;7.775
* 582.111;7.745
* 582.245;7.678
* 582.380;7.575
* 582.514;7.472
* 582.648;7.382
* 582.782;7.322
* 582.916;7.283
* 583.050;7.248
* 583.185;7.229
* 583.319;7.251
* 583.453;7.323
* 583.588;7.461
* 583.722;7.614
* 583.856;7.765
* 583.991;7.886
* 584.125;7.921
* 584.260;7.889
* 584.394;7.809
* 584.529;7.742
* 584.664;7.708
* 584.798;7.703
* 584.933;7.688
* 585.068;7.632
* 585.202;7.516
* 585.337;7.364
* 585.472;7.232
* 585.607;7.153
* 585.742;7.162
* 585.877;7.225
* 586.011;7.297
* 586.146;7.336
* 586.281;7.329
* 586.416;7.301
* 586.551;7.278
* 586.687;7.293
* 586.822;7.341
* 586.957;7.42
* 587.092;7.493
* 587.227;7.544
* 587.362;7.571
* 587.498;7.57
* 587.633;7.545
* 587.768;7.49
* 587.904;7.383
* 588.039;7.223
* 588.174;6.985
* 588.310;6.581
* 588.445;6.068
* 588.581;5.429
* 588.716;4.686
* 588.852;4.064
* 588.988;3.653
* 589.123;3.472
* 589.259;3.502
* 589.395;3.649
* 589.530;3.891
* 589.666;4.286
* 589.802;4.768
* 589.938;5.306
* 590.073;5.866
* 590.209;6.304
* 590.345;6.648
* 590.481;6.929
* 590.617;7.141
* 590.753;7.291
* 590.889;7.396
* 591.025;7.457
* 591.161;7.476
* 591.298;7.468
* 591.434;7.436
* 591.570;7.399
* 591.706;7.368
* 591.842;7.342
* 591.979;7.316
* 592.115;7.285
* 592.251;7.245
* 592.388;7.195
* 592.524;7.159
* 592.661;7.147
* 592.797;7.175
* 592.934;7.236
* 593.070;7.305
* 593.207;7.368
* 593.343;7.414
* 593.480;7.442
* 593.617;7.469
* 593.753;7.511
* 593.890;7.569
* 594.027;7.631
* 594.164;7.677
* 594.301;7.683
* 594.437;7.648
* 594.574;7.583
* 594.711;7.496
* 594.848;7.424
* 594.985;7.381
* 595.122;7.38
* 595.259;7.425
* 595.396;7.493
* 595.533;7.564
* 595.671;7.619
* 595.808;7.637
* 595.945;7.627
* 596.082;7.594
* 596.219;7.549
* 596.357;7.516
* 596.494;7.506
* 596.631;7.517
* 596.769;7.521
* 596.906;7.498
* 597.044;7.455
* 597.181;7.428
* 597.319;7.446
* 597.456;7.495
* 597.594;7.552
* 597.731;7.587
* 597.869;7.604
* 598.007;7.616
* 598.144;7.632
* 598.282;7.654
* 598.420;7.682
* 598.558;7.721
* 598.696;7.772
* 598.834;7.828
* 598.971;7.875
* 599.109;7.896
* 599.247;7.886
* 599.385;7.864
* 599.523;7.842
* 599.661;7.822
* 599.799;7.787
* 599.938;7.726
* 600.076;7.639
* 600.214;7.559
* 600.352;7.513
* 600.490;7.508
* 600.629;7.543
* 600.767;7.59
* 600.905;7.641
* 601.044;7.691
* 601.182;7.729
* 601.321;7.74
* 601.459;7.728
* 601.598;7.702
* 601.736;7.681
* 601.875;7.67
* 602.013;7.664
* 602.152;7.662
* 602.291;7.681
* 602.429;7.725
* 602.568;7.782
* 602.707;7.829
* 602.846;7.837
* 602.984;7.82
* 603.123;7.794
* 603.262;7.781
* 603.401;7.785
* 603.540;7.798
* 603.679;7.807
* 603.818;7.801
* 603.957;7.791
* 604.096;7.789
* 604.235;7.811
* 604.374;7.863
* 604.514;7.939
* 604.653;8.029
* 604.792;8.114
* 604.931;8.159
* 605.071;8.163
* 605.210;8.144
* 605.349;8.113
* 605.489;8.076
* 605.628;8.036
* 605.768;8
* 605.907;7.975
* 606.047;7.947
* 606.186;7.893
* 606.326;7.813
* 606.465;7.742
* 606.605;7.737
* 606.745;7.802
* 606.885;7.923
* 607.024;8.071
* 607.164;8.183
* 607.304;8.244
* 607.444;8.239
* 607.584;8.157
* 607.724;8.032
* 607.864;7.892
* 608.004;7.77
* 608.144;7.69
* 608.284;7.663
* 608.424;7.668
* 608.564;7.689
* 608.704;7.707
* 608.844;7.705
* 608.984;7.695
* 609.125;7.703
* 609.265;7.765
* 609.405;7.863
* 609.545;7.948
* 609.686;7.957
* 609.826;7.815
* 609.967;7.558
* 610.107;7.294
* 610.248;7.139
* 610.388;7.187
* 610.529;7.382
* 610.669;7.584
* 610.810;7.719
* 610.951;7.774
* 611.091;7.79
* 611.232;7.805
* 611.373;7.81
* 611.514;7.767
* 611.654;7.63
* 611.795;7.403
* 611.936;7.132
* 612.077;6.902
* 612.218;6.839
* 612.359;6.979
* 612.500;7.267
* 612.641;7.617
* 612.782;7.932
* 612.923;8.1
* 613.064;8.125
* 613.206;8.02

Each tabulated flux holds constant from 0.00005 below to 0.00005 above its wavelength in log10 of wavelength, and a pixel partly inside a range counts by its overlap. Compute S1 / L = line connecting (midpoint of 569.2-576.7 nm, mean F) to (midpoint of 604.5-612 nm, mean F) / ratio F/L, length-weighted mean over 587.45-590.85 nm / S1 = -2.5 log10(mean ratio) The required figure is 0.29 mag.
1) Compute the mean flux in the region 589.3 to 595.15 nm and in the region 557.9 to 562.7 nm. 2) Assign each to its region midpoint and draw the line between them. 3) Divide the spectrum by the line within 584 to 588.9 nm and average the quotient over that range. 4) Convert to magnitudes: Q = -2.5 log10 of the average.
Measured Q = -0.06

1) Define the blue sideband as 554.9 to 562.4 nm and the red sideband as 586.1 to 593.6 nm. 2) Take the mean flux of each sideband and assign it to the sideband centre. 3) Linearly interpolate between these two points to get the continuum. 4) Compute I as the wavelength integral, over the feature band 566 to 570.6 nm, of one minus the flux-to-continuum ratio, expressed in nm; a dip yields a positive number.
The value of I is -0.467 nm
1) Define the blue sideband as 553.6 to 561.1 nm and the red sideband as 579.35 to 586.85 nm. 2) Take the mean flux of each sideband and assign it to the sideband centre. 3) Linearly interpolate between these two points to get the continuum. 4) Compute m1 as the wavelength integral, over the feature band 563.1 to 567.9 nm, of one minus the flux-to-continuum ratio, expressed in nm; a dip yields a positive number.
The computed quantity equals -0.17 nm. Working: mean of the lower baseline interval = 6.25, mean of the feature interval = 6.9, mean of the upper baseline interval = 7.57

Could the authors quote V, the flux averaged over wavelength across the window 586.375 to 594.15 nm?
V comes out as 6.67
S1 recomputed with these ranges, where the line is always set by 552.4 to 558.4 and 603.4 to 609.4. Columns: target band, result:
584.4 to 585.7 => -0.04 mag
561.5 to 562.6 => 0.05 mag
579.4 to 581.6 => -0.09 mag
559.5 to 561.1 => 0.08 mag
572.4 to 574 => -0.04 mag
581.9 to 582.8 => -0.05 mag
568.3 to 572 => -0.02 mag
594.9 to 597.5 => 0.01 mag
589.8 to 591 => 0.14 mag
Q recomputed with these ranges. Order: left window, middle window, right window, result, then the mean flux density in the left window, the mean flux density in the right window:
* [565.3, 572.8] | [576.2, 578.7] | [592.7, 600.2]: -0.04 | 6.98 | 7.58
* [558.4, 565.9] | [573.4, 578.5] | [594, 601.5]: -0.08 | 6.43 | 7.62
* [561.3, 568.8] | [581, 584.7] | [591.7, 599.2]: -0.06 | 6.79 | 7.51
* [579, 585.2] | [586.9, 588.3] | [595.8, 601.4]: 0.04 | 7.65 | 7.64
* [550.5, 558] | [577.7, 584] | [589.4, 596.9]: -0.10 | 6.37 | 7.13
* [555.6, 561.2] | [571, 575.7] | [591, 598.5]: -0.08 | 6.16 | 7.47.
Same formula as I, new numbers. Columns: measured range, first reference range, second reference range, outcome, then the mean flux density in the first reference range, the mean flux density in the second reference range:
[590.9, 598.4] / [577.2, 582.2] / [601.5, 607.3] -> 0.284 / 7.58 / 7.88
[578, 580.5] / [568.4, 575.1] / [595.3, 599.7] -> -0.077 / 7.12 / 7.63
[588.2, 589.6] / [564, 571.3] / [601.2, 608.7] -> 0.543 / 6.95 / 7.87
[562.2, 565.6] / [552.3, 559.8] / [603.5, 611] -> -0.119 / 6.28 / 7.84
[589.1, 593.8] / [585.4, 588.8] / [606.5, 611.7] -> 0.385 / 7.06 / 7.77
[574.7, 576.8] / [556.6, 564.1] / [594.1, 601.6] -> -0.225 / 6.26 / 7.62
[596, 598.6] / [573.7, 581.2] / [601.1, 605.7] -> 0.072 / 7.51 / 7.85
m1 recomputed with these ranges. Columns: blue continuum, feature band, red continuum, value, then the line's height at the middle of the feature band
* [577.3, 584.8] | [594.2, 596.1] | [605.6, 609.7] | 0.05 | 7.74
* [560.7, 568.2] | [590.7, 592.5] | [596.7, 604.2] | 0.03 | 7.47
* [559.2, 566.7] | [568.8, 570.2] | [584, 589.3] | -0.10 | 6.65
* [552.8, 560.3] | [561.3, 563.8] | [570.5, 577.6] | 0.03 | 6.59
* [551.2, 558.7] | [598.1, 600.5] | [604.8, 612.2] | -0.06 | 7.54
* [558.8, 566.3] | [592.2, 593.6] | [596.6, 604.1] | 0.03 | 7.45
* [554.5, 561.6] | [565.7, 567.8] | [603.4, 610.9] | -0.12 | 6.52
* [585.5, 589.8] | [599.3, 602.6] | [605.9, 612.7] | -0.24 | 7.16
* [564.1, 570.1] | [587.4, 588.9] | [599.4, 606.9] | 0.19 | 7.46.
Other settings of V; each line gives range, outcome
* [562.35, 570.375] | 6.91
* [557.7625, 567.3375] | 6.48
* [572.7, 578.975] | 7.39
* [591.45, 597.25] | 7.45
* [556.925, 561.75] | 6.13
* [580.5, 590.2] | 6.96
